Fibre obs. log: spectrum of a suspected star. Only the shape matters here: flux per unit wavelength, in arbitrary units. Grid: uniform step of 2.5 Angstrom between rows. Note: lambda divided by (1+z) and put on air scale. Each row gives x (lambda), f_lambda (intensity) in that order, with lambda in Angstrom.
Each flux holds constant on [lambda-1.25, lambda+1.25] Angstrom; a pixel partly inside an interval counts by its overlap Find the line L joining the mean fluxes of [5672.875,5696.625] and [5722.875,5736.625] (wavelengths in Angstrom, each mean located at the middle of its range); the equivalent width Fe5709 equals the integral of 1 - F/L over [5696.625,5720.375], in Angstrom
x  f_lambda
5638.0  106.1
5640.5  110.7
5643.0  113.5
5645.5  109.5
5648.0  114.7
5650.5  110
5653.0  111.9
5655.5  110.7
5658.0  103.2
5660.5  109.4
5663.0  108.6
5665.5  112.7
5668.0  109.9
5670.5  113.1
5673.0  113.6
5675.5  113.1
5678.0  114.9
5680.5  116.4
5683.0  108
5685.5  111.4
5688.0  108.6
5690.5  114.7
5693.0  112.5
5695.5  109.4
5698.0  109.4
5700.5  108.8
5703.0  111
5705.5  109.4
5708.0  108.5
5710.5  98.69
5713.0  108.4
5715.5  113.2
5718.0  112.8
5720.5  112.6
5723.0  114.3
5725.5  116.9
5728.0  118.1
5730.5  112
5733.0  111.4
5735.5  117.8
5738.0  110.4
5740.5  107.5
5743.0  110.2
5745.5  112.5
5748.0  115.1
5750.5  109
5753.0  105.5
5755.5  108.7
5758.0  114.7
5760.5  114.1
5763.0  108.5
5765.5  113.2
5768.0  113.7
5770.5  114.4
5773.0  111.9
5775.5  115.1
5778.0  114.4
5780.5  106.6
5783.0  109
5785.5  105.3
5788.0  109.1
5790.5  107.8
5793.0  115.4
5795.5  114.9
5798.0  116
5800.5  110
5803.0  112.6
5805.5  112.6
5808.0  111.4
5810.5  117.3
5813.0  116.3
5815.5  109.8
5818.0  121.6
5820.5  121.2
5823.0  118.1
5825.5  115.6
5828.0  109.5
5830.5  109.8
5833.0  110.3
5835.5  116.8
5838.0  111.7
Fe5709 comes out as 0.97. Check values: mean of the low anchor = 112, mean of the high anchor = 115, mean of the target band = 109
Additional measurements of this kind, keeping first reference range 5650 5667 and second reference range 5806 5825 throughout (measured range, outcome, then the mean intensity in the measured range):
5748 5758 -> 0.4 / 110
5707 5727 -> 0.2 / 111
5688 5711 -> 0.4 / 109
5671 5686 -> -0.4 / 113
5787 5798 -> 0.3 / 112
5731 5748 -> 0.2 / 112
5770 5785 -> 0.4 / 111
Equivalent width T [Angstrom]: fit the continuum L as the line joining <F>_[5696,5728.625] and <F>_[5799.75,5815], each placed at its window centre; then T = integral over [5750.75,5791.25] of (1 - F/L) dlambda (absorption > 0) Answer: 0.6 Angstrom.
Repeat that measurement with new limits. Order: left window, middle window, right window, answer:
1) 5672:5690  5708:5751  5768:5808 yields 0.1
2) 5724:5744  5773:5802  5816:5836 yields 0.8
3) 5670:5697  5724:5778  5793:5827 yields 0.6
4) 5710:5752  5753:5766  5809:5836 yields 0.2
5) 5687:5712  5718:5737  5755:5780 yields -0.7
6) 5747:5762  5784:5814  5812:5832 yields 0.4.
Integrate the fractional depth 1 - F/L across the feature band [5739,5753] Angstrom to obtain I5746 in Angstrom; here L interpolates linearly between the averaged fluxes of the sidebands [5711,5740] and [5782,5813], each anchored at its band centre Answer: 0.3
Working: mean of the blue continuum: 113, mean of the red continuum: 112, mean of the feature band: 110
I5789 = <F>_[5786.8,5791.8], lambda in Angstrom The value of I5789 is 109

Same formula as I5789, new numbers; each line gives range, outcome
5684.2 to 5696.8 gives 111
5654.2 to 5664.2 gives 108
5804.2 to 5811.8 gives 114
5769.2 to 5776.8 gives 114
